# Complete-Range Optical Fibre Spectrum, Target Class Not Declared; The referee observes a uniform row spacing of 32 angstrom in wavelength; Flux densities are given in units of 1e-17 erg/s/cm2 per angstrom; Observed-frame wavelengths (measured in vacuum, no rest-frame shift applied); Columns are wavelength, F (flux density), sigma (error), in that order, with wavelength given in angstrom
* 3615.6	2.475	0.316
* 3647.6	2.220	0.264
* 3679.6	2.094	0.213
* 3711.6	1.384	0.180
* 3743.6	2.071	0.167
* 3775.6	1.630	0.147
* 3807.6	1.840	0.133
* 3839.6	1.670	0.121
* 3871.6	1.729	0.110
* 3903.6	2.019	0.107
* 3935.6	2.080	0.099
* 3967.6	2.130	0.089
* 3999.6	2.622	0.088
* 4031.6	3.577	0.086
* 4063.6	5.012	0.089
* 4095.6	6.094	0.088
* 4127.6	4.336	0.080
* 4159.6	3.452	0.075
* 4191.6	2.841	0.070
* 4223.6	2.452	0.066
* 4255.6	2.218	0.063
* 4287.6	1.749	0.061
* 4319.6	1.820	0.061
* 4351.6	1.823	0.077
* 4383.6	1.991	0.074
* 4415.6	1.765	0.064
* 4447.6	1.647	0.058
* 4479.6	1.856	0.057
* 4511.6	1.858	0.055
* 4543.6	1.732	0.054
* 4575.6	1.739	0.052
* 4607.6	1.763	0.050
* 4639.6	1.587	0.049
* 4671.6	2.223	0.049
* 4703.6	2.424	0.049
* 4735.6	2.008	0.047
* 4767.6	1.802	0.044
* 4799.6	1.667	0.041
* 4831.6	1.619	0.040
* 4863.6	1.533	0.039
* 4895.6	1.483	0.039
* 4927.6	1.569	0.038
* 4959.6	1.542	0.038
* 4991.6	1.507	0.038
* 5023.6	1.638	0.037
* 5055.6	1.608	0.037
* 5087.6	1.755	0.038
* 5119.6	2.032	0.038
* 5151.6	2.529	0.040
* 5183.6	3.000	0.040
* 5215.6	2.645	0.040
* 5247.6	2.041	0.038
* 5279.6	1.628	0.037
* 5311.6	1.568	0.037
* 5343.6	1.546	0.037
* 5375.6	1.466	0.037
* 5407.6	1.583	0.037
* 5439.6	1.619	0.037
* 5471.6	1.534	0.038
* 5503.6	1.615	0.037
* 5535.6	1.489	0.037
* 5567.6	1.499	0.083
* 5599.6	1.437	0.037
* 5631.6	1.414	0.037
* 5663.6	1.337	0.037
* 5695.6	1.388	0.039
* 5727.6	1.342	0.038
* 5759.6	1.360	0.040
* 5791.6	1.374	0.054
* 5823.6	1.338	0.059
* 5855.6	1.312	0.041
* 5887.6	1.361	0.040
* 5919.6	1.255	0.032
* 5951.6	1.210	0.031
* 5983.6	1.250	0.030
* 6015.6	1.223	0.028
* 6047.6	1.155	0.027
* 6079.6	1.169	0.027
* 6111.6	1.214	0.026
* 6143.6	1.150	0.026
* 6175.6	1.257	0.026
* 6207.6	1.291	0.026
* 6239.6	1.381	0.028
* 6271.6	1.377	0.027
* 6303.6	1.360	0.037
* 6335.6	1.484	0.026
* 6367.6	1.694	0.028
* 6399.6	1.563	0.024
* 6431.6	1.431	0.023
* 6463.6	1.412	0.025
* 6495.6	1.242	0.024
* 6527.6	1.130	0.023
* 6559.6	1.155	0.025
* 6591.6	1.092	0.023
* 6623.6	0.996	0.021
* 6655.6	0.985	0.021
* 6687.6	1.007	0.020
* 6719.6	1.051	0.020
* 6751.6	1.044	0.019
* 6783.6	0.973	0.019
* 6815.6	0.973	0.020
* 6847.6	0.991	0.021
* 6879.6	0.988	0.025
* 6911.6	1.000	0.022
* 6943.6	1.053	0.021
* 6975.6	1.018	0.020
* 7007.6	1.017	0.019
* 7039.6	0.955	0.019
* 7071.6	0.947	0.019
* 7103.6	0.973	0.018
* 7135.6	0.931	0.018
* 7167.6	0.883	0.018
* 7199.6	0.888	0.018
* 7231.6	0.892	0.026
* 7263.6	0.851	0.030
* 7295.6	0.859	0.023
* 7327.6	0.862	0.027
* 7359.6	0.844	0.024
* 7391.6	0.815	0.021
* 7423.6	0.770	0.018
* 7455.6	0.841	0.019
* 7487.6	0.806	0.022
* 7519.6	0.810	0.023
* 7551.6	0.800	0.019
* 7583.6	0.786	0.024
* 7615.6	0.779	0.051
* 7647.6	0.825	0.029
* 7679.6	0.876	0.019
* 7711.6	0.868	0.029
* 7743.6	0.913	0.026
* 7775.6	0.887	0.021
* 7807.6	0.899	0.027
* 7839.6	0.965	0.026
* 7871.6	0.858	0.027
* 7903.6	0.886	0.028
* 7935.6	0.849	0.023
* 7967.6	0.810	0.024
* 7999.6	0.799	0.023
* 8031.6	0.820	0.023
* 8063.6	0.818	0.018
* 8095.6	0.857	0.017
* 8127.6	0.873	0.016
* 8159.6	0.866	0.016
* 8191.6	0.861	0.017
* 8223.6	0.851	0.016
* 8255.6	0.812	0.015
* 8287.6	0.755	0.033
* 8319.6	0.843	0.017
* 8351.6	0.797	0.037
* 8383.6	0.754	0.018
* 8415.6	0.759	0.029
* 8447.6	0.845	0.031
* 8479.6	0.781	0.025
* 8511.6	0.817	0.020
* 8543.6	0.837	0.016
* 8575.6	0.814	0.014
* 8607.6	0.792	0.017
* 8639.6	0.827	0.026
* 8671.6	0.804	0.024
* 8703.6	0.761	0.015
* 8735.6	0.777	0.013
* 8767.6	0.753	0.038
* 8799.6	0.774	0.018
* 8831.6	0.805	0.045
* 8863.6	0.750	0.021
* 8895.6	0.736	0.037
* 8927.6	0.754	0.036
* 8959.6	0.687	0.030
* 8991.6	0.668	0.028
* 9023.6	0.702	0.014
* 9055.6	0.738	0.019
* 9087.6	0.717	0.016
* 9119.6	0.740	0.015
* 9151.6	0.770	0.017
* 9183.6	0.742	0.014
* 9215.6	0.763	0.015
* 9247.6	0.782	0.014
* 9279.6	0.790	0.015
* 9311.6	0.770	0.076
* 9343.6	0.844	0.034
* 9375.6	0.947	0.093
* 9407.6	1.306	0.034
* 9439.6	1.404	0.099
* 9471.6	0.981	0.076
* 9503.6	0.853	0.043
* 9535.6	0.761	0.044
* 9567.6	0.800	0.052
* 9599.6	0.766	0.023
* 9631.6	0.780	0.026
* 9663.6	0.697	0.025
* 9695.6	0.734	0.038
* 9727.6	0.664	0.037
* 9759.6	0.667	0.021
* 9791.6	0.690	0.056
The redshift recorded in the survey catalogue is 2.353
